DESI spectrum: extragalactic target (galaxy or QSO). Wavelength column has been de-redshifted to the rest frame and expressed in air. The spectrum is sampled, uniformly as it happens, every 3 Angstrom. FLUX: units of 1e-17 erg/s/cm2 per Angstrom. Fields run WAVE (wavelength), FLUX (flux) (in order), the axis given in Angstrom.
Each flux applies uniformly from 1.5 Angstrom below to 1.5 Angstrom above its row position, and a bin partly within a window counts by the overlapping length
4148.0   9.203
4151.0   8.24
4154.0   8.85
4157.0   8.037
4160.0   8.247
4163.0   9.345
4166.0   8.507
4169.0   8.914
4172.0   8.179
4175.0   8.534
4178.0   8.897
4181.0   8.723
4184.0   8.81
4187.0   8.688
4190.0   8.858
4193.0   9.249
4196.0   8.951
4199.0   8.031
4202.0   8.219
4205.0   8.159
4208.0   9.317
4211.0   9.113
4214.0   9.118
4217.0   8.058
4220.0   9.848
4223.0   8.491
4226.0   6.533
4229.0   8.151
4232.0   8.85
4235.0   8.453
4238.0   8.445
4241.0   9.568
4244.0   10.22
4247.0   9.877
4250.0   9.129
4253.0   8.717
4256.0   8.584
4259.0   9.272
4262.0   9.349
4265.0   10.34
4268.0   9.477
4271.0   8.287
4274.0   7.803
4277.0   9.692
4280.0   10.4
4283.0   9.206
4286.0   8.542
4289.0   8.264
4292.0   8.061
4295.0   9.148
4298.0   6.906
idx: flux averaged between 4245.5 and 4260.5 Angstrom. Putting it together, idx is 9.12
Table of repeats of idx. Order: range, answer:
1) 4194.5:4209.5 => 8.54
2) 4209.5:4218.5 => 8.76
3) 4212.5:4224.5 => 8.88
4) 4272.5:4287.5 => 9.13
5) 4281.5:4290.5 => 8.67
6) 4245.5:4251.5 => 9.5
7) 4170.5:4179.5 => 8.54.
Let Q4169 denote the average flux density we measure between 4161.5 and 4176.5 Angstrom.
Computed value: 8.7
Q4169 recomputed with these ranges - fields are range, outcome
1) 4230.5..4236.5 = 8.65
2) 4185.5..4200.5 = 8.76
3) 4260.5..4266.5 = 9.84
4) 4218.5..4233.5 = 8.37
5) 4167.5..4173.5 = 8.55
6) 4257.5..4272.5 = 9.35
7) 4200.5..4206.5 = 8.19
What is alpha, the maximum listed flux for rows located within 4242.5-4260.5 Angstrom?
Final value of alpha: 10.22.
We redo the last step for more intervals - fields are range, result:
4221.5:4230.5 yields 8.491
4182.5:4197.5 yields 9.249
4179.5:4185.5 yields 8.81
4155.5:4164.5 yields 9.345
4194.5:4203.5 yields 8.951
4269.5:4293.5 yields 10.4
